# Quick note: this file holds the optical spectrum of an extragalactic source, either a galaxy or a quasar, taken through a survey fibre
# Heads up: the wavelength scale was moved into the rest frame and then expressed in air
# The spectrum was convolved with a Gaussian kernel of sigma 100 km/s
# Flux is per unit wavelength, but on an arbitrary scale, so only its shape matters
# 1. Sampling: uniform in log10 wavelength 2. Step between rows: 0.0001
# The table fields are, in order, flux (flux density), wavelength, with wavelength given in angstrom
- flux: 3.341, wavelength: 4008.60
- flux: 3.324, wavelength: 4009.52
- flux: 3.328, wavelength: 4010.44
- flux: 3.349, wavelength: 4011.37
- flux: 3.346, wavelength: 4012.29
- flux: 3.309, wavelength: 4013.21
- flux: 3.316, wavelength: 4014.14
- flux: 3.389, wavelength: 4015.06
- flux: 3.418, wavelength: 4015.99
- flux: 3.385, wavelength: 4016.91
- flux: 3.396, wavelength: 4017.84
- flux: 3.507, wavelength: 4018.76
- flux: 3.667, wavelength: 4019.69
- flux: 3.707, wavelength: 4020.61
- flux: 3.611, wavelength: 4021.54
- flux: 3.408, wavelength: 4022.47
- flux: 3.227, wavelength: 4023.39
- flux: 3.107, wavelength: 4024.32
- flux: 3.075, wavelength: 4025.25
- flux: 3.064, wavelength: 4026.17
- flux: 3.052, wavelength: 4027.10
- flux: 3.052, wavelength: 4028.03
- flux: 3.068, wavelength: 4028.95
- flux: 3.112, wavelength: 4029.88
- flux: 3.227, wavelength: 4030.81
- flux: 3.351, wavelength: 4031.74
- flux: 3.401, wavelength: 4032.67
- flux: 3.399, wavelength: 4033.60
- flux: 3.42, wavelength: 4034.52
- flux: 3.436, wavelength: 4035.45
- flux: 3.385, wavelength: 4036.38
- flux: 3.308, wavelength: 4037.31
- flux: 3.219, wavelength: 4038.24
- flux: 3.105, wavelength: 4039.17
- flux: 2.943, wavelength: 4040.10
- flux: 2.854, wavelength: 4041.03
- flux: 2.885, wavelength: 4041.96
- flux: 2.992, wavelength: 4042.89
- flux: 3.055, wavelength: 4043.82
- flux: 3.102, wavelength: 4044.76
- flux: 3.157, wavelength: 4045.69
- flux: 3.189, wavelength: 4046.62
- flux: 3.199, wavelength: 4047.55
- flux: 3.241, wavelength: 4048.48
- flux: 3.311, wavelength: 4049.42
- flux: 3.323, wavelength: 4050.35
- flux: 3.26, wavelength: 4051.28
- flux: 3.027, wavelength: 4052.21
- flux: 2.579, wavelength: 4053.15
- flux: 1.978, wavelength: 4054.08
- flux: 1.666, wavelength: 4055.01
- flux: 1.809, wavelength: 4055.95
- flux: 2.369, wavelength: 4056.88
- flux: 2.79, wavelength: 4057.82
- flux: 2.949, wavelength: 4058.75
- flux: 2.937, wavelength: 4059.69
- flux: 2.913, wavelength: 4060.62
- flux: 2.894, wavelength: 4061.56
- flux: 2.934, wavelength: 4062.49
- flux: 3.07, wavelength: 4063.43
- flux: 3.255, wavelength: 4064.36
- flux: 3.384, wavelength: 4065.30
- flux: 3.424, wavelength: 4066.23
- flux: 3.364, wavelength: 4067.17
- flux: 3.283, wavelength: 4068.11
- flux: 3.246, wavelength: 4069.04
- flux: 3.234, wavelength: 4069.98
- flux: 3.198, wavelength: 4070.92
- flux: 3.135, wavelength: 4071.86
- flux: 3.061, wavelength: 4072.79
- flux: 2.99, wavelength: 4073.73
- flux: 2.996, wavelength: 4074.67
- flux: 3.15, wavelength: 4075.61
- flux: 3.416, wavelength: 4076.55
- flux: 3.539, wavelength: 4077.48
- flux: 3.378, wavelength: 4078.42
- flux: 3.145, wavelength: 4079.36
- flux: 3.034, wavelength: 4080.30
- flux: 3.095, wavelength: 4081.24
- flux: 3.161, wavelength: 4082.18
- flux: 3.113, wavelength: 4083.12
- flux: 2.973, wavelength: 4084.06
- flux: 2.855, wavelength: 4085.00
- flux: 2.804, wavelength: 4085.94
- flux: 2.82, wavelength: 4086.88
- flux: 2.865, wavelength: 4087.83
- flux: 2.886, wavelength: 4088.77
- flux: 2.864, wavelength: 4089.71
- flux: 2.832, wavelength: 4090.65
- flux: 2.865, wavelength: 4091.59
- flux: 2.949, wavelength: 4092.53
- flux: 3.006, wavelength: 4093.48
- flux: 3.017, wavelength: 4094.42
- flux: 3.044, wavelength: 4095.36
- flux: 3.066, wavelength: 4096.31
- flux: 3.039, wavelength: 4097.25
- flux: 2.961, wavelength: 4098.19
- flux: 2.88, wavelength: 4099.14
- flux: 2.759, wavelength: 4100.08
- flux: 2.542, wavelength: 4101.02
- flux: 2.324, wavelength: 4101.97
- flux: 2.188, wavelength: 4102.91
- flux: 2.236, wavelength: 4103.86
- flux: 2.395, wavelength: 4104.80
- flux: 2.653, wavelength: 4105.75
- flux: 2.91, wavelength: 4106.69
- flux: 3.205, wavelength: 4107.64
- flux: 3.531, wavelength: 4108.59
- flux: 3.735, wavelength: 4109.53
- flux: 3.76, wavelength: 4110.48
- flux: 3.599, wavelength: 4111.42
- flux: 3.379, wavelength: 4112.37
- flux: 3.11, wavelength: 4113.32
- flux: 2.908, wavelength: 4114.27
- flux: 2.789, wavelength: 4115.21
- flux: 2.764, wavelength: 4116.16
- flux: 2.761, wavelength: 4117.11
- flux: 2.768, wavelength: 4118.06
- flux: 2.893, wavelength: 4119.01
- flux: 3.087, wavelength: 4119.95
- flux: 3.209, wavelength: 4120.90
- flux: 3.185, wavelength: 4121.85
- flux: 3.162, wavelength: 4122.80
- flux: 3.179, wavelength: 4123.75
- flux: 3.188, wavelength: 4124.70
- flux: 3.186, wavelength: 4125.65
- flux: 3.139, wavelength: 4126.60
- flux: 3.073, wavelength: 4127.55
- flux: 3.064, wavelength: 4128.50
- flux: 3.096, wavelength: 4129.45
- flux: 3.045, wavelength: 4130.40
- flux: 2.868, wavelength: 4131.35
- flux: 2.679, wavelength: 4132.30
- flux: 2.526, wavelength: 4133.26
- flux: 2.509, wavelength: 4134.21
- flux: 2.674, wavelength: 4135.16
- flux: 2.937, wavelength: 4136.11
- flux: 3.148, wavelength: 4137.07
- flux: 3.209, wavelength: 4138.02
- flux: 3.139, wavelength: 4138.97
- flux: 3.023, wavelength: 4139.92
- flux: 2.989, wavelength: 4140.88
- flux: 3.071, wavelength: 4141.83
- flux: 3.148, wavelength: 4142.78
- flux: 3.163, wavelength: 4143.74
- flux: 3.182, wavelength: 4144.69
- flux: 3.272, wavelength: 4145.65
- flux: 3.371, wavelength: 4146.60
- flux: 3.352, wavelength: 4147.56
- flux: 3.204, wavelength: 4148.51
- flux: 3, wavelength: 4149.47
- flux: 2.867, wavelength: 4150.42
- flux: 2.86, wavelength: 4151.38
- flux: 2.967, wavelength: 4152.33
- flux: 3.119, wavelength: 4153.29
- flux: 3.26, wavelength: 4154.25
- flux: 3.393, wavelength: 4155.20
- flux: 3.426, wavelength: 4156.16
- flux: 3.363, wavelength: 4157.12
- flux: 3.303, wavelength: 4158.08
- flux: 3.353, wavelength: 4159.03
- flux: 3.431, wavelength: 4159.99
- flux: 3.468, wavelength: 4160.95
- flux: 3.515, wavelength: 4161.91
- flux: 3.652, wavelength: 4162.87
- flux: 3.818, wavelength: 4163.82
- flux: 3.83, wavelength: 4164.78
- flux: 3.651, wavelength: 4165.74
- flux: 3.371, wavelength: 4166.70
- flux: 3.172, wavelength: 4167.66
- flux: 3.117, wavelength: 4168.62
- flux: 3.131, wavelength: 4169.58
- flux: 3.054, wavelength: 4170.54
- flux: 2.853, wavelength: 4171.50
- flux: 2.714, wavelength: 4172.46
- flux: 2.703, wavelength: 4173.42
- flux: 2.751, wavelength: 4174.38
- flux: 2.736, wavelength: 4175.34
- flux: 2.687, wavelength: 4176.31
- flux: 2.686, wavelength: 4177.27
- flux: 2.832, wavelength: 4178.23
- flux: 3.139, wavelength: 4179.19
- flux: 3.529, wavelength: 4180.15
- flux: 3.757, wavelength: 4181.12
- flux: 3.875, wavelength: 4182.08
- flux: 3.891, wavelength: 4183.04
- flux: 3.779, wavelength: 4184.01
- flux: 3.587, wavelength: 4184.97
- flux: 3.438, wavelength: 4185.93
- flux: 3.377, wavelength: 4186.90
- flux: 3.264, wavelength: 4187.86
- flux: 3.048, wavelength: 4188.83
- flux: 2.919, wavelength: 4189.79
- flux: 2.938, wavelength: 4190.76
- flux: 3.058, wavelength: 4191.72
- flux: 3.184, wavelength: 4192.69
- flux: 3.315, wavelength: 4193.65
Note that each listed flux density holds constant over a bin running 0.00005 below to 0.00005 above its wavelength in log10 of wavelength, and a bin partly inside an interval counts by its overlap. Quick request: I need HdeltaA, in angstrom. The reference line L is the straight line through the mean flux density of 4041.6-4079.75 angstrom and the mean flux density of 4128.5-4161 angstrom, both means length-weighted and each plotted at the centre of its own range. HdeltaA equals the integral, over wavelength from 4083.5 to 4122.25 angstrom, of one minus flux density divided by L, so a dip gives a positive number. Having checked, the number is 1.5 angstrom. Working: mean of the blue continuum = 3.02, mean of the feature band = 2.94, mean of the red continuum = 3.1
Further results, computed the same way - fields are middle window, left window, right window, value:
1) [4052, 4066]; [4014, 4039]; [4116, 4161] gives 2.3 angstrom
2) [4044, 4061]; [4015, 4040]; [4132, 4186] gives 2.4 angstrom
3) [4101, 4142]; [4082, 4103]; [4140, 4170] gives 1.1 angstrom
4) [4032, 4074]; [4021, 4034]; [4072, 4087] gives 1.7 angstrom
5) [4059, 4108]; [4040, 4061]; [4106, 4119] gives 0.3 angstrom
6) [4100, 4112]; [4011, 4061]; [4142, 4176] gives 1.0 angstrom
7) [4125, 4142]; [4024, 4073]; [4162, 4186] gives 1.3 angstrom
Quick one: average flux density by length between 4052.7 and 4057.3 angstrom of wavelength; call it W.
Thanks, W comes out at 2.08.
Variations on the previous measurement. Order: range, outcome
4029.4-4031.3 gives 3.16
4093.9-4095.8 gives 3.04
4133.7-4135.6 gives 2.59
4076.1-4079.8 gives 3.38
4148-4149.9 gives 3.11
